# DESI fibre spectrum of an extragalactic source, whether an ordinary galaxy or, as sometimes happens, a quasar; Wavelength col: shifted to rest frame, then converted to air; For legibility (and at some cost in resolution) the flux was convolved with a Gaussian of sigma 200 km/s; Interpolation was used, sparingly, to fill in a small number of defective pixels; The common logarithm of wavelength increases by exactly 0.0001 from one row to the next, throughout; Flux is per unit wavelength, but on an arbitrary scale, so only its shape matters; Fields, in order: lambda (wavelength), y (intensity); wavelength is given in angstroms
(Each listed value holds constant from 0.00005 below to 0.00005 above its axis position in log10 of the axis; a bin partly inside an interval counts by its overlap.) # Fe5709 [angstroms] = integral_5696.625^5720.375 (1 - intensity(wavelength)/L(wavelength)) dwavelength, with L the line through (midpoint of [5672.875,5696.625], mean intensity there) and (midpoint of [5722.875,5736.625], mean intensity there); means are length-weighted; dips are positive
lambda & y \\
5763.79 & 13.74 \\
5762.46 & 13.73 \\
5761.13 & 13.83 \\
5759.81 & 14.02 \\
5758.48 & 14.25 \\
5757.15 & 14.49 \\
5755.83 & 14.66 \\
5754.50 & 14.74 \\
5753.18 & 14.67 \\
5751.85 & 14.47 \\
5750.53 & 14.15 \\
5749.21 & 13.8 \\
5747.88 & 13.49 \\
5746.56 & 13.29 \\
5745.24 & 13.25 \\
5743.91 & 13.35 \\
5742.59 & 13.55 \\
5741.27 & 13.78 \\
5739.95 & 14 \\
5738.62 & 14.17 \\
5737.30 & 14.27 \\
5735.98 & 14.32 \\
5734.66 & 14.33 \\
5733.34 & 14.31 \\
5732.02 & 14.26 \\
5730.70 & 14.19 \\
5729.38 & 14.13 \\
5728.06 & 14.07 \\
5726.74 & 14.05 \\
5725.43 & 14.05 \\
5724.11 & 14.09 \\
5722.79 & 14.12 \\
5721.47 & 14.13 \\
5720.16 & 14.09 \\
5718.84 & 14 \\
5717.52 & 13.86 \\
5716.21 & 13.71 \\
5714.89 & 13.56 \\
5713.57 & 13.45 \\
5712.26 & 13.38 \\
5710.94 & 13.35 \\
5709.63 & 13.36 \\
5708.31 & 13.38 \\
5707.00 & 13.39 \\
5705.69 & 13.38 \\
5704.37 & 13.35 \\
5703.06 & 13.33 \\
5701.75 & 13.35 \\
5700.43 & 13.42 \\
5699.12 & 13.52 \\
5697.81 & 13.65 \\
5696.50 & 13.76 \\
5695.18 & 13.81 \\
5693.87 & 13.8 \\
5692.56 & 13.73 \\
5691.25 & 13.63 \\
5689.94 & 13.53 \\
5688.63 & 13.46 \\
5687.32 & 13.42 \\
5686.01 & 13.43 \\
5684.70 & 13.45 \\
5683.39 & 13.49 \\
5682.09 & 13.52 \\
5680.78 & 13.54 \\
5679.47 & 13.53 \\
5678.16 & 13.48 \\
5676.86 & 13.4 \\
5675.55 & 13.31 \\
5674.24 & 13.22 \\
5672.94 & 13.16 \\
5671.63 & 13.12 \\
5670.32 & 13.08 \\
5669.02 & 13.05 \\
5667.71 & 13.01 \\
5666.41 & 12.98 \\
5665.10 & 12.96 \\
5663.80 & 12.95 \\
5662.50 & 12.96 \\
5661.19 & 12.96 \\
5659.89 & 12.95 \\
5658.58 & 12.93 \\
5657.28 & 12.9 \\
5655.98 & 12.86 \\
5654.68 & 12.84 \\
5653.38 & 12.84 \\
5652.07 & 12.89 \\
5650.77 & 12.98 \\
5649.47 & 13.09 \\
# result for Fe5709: 0.6 angstroms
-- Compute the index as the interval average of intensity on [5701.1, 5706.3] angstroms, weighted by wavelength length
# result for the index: 13.4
